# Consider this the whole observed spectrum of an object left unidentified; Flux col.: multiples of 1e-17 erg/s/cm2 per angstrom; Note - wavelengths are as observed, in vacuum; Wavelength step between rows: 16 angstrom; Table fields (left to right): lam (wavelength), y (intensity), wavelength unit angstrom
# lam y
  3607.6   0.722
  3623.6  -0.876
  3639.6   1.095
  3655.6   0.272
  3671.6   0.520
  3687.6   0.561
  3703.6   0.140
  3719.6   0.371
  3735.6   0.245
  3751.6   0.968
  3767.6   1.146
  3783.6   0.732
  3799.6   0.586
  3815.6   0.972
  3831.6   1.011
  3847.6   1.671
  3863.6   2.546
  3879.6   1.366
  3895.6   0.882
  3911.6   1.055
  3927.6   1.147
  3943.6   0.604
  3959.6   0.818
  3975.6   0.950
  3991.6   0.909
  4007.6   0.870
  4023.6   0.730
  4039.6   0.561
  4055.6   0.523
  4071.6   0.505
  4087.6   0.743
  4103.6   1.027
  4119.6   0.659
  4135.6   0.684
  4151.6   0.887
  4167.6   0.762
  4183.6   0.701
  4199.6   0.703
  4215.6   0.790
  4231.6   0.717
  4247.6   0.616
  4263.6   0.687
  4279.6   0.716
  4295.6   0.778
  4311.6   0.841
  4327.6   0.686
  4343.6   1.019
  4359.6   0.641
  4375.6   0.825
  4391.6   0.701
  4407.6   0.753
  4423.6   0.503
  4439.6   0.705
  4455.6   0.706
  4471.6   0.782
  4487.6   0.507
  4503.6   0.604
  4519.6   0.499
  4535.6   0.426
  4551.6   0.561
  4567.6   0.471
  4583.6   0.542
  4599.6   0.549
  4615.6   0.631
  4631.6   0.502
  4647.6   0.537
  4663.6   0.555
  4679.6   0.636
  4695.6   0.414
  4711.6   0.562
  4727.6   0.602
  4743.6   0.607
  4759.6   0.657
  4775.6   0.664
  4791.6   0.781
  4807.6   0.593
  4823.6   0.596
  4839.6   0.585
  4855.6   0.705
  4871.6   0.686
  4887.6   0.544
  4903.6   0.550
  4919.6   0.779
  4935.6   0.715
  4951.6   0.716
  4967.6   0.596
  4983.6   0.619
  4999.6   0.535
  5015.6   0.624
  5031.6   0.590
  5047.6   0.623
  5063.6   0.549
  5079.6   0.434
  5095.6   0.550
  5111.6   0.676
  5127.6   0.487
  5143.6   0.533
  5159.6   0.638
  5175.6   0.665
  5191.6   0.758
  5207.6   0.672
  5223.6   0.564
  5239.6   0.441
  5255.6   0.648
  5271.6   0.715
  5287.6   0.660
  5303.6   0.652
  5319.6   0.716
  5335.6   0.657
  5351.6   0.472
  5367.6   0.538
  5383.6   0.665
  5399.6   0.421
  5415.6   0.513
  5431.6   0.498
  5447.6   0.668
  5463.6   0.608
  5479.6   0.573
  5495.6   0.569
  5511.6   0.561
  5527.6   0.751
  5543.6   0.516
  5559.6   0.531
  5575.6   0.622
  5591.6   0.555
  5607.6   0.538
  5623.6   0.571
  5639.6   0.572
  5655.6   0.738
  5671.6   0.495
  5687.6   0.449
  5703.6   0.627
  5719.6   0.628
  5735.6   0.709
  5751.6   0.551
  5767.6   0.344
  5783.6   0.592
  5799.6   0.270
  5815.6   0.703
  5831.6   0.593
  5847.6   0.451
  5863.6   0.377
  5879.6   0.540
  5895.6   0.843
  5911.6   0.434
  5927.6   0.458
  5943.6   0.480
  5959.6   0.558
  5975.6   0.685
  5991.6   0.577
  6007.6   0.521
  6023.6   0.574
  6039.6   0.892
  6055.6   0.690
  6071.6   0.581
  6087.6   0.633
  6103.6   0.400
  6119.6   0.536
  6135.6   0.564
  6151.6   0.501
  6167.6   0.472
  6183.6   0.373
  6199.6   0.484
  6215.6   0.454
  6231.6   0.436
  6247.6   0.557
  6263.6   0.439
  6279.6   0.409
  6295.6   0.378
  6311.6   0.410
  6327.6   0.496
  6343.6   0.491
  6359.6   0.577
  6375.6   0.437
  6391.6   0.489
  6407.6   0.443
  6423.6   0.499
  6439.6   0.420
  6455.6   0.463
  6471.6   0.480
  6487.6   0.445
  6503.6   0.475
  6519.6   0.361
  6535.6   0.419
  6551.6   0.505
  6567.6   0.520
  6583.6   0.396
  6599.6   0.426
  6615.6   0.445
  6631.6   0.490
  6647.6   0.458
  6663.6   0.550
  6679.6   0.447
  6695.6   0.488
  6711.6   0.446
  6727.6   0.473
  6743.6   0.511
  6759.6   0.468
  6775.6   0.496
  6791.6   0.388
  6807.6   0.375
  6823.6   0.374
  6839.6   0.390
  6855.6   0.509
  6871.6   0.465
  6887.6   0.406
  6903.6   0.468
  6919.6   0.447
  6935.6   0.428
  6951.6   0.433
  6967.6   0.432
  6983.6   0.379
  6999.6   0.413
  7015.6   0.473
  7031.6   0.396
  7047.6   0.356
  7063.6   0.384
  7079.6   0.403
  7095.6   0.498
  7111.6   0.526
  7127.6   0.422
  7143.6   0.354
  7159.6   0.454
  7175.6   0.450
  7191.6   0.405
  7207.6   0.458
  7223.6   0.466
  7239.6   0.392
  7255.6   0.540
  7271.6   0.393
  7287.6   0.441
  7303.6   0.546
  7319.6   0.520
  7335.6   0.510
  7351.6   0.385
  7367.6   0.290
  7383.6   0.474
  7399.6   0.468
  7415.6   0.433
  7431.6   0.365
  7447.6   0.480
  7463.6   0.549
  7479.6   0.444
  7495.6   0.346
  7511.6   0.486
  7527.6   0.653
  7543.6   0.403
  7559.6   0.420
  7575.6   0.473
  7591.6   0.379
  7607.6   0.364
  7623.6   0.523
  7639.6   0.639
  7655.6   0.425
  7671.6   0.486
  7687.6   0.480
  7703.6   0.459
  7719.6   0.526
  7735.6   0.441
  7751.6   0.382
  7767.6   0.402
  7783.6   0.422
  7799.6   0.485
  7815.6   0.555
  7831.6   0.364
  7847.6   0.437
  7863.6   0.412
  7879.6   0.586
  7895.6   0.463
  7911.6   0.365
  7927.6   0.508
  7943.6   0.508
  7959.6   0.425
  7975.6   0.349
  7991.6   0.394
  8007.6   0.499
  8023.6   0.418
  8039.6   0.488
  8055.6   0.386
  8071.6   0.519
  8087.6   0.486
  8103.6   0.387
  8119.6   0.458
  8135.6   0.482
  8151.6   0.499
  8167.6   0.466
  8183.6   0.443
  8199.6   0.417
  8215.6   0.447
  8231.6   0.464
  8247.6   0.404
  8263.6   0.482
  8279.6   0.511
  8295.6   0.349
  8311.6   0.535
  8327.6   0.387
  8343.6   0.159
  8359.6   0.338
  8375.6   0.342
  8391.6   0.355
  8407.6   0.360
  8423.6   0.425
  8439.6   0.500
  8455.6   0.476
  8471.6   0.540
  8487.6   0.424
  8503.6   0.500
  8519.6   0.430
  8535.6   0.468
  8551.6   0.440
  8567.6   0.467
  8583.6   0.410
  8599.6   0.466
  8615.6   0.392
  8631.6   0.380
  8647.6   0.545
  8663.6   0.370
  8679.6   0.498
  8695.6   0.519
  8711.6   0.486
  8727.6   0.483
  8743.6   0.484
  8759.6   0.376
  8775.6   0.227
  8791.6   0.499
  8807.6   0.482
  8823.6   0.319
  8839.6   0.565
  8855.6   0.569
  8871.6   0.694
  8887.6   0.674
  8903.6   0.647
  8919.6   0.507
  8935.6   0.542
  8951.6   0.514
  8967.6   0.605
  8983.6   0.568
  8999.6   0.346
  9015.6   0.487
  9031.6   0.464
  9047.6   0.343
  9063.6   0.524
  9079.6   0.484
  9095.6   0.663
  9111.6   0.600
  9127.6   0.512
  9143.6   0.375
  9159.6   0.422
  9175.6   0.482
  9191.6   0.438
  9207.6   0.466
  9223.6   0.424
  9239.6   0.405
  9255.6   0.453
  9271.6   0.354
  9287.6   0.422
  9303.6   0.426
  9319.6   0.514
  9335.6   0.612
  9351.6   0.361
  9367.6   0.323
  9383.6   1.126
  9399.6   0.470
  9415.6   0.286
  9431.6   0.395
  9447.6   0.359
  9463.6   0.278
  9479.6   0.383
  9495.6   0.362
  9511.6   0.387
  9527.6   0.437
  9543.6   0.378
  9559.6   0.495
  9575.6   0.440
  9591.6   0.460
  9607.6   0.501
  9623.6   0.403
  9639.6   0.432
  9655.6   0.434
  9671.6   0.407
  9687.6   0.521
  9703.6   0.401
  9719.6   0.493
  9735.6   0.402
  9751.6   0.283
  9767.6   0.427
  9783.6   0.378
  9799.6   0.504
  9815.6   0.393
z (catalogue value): 0.35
